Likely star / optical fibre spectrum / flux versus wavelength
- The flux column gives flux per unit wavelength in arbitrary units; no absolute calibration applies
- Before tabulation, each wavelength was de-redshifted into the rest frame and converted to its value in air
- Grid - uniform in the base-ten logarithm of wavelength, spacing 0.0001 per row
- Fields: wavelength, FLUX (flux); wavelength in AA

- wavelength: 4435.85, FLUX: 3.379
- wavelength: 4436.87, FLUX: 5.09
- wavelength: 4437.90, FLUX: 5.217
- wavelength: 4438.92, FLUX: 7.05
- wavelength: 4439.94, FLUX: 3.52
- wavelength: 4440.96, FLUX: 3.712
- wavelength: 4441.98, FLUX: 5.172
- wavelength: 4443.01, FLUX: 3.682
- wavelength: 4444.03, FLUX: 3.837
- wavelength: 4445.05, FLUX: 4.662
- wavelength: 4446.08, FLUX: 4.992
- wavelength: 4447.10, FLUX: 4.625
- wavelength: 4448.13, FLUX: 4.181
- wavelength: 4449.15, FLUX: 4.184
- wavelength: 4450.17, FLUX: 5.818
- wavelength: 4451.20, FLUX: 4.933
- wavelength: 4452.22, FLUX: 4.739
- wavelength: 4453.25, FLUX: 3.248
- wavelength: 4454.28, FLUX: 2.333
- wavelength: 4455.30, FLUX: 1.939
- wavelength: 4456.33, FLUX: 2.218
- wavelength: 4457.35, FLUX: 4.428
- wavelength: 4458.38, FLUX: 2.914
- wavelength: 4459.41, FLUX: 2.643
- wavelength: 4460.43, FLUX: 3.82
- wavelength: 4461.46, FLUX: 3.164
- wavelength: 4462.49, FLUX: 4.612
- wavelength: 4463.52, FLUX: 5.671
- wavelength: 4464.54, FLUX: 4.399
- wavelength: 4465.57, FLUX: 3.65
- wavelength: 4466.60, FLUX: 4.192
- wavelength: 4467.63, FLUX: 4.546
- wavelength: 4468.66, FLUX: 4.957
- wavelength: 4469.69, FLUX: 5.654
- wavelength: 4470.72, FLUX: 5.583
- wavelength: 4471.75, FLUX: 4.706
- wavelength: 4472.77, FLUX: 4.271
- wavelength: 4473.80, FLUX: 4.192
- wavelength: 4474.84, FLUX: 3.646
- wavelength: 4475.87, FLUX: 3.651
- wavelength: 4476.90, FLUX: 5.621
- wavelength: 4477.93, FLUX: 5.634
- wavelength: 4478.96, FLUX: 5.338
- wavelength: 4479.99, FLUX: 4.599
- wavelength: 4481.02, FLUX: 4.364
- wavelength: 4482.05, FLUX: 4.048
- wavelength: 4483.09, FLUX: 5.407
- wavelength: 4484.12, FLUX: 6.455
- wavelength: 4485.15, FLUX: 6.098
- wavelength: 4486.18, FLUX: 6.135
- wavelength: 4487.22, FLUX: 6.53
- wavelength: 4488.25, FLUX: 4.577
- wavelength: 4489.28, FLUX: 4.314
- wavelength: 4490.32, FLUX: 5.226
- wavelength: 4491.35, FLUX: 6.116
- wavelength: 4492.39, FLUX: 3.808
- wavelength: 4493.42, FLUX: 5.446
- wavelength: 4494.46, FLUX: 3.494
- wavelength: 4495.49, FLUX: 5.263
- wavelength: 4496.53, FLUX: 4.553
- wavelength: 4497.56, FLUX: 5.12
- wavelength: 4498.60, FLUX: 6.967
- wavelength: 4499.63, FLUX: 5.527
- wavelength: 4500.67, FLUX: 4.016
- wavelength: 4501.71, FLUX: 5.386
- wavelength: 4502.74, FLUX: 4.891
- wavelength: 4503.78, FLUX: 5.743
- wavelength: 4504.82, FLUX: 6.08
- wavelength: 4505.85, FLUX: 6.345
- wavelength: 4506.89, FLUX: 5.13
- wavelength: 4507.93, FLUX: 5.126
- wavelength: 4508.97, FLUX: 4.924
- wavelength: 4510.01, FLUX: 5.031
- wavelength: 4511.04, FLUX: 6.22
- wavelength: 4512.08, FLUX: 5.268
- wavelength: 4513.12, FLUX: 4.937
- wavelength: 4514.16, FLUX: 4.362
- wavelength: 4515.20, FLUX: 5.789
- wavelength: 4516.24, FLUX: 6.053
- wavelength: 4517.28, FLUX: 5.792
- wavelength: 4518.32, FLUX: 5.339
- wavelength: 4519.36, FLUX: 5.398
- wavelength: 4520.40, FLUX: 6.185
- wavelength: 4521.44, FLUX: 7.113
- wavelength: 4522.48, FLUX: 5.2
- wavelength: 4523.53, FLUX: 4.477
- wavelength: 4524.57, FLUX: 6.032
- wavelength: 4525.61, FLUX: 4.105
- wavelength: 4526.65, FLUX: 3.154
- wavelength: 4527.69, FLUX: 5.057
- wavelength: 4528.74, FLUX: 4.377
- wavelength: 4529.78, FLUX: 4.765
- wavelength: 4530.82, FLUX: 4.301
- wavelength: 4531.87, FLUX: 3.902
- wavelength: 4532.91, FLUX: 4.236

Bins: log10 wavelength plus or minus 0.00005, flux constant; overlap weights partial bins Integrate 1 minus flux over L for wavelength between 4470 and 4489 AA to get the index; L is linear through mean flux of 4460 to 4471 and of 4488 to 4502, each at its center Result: -1.1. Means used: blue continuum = 4.55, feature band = 5.05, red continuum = 4.99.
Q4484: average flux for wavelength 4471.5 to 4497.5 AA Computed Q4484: 4.95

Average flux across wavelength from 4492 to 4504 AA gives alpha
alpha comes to 5.01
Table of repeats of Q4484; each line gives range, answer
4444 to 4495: 4.52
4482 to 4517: 5.33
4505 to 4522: 5.58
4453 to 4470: 3.77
